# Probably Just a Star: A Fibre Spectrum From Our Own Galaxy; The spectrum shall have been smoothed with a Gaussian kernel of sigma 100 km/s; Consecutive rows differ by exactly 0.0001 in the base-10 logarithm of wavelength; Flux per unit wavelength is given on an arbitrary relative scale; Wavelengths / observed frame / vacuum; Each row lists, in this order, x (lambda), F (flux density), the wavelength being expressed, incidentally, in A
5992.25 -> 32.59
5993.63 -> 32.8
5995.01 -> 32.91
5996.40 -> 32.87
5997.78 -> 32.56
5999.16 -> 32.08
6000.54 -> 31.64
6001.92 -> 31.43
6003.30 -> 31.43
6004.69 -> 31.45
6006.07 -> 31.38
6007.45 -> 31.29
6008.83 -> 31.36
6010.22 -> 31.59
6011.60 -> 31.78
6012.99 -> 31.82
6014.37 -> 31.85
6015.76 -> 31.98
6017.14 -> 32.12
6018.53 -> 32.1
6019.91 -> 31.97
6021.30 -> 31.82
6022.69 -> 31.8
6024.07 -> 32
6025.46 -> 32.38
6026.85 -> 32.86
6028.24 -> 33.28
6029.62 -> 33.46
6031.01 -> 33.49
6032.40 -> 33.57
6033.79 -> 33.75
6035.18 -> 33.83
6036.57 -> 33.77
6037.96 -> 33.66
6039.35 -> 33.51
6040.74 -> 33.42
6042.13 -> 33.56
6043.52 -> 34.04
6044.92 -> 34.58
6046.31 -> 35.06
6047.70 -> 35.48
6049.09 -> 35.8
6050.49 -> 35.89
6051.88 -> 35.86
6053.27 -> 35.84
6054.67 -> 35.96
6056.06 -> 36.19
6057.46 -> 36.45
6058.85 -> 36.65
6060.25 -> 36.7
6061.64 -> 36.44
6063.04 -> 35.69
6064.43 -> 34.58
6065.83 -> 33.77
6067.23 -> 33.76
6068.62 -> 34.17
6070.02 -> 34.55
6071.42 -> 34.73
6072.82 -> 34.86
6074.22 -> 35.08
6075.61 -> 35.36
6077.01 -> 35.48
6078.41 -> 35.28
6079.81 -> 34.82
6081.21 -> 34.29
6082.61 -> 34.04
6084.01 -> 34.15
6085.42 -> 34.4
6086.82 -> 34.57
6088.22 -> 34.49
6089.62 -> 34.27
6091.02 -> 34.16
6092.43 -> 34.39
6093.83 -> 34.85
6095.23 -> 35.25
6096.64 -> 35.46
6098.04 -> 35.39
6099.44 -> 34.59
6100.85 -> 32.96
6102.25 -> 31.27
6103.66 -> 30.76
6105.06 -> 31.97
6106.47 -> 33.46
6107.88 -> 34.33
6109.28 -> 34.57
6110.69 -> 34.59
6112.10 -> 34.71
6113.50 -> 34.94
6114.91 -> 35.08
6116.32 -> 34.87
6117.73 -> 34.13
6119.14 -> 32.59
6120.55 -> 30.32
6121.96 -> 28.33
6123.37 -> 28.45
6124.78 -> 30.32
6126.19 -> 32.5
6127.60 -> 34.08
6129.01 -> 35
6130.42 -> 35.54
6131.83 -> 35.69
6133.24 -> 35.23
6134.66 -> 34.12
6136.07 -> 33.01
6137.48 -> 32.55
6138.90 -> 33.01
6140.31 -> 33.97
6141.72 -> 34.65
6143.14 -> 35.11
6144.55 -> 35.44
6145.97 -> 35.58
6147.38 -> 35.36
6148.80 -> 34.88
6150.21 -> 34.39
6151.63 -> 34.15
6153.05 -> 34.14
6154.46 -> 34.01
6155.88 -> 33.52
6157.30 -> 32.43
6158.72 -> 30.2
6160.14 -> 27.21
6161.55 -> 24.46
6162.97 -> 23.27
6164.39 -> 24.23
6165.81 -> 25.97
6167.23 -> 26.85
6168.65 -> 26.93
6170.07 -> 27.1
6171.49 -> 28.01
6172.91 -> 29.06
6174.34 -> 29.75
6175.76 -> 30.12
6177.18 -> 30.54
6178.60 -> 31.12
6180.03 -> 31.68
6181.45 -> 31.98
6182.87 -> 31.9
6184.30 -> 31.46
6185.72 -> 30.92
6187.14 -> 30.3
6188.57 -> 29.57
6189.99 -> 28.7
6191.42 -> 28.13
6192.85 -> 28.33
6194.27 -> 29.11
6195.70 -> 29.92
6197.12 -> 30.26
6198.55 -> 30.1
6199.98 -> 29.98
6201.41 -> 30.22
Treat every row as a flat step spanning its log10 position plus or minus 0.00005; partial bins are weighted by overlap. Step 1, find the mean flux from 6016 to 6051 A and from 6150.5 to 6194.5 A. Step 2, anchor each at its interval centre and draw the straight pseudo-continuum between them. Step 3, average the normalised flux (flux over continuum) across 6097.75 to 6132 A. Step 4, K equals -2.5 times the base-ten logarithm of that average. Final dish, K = -0.067 mag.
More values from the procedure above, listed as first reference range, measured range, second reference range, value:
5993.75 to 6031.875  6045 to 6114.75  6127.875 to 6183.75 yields -0.09 mag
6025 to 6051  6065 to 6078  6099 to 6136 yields -0.03 mag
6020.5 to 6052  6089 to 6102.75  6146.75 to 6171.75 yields -0.08 mag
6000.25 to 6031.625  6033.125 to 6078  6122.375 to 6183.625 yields -0.10 mag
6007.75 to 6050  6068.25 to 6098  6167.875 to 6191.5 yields -0.09 mag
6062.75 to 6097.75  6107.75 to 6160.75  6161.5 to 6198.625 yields -0.07 mag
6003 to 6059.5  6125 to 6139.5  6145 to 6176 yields -0.10 mag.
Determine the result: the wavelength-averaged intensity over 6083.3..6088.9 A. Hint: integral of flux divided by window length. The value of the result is 34.4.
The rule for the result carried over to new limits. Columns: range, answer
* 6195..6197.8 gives 30.2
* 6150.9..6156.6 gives 33.9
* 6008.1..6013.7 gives 31.6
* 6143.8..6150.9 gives 35.2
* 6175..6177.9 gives 30.4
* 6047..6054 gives 35.8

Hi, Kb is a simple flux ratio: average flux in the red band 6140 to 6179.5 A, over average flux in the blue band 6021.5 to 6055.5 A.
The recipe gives 0.9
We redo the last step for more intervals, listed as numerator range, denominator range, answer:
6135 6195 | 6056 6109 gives 0.89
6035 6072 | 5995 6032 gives 1.09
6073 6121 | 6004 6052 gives 1.03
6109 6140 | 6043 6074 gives 0.94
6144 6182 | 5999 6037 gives 0.94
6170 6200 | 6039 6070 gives 0.85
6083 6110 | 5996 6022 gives 1.07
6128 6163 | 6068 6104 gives 0.97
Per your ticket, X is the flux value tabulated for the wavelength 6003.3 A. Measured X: 31.43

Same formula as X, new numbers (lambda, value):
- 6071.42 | 34.73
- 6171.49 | 28.01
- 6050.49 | 35.89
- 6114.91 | 35.08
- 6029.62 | 33.46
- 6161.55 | 24.46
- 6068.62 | 34.17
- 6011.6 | 31.78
